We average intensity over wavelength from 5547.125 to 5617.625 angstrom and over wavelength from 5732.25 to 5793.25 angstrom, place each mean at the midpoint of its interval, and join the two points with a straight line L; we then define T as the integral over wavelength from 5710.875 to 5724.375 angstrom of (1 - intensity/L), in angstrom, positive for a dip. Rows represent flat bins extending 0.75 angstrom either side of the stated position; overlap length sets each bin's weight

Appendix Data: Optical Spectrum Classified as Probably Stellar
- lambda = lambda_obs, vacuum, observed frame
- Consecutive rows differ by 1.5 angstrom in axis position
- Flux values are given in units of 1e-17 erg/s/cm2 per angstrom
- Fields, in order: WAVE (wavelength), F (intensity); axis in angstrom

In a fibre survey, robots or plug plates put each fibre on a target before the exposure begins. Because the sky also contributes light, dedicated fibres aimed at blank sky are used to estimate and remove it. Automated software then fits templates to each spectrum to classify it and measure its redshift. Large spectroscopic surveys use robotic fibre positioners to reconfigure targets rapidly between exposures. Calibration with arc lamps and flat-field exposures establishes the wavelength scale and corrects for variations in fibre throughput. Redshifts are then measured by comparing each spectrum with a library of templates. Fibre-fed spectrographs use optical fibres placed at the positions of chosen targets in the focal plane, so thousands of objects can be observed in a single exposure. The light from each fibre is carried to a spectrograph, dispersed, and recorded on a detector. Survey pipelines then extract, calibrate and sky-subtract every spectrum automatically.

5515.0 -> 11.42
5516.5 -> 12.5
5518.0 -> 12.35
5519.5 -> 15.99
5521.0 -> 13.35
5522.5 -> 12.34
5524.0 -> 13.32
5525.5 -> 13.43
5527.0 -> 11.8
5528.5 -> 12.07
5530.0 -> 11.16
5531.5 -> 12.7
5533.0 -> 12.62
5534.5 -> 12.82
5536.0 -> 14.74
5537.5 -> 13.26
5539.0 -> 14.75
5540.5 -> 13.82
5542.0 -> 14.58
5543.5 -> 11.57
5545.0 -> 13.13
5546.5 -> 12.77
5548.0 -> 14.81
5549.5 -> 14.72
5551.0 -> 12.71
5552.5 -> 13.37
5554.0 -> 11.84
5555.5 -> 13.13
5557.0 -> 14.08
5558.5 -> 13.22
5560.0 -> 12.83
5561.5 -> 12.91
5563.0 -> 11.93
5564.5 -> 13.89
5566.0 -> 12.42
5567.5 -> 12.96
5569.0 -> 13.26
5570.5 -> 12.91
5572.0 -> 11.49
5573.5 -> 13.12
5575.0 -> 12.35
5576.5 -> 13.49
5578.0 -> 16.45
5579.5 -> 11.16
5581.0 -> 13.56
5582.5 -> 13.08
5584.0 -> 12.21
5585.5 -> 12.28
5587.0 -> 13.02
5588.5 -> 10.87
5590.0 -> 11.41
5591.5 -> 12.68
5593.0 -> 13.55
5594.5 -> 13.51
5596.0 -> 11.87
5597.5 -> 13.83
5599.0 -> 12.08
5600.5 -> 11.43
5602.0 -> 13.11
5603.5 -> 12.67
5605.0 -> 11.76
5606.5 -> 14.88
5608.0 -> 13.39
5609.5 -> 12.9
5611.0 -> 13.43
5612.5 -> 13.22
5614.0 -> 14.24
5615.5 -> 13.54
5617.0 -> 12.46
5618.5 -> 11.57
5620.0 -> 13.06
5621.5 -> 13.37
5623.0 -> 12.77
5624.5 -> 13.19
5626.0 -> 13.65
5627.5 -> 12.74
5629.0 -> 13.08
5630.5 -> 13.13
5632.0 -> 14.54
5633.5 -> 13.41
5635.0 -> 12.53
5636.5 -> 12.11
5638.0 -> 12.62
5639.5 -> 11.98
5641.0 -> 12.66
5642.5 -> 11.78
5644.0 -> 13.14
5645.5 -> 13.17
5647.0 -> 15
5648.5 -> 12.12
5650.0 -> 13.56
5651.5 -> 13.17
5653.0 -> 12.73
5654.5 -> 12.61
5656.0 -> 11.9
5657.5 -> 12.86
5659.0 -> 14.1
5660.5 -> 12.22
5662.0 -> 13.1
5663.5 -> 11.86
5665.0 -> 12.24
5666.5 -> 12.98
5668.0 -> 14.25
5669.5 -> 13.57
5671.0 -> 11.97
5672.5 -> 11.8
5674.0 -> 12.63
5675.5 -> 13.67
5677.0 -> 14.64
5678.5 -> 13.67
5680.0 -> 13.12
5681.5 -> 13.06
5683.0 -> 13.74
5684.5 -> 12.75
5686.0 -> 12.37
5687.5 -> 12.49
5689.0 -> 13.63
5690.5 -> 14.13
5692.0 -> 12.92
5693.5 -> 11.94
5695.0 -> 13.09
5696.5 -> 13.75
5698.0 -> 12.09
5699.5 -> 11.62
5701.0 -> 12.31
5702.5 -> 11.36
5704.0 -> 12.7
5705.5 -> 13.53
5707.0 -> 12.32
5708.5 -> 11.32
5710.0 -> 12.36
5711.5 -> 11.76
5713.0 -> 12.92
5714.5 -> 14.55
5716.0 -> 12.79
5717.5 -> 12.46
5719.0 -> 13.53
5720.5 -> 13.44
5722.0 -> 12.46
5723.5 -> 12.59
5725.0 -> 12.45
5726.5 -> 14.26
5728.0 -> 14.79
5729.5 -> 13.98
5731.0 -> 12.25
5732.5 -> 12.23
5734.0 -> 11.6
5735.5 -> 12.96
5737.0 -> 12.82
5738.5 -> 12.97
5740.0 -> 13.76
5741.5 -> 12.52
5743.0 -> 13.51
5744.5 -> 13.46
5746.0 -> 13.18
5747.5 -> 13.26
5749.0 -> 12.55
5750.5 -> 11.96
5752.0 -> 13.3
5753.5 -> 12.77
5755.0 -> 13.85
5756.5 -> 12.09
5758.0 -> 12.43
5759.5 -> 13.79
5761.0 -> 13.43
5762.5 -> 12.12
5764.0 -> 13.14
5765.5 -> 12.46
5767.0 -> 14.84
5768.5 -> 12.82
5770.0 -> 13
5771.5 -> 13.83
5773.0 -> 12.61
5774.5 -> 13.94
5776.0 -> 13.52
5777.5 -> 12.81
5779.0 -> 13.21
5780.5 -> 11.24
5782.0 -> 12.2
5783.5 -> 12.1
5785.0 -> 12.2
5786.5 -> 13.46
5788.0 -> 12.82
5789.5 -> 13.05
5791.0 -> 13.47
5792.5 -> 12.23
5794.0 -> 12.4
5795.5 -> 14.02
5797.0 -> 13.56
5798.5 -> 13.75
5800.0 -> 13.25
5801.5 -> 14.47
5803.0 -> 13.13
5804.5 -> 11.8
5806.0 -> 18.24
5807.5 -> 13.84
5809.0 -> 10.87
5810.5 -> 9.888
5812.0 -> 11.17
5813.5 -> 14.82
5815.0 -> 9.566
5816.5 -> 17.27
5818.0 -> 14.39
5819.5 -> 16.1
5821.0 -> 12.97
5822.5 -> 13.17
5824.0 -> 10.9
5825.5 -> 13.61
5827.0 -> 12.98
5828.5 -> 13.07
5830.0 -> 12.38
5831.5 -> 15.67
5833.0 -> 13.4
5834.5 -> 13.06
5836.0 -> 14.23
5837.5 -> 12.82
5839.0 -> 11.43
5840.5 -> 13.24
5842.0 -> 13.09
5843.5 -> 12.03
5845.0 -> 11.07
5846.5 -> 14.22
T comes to 0.0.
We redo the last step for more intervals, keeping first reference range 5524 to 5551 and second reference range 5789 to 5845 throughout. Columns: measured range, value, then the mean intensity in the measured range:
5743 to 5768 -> 0.3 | 13.1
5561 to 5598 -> 1.1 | 12.8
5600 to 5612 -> 0.2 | 13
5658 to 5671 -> 0.2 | 13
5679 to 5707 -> 0.8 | 12.8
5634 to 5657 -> 0.8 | 12.7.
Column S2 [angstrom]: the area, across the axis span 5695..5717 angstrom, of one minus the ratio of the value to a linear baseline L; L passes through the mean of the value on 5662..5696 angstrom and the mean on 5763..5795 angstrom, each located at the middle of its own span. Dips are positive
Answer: 0.8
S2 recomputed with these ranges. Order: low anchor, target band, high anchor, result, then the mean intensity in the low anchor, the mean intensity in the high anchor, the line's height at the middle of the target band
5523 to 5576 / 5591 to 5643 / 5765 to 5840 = 0.52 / 13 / 13.2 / 13.1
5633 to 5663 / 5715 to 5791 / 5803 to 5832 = 0.68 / 12.8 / 13.3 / 13.1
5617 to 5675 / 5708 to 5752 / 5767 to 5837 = 0.38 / 12.9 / 13.2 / 13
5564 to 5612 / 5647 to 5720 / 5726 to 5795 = 0.31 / 12.8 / 13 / 12.9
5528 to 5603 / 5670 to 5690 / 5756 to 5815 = -0.14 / 13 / 13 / 13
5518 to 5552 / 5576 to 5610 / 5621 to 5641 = 0.71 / 13.3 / 13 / 13.1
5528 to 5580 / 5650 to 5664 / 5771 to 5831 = 0.36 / 13.1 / 13.1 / 13.1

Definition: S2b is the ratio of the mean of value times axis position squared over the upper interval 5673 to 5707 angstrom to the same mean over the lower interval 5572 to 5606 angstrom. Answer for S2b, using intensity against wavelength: 1.1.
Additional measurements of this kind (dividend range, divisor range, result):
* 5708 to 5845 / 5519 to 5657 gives 1.07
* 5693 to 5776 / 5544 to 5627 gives 1.05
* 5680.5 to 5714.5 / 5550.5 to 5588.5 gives 1.03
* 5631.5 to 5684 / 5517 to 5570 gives 1.03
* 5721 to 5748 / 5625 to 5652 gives 1.04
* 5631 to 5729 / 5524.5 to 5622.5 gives 1.03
